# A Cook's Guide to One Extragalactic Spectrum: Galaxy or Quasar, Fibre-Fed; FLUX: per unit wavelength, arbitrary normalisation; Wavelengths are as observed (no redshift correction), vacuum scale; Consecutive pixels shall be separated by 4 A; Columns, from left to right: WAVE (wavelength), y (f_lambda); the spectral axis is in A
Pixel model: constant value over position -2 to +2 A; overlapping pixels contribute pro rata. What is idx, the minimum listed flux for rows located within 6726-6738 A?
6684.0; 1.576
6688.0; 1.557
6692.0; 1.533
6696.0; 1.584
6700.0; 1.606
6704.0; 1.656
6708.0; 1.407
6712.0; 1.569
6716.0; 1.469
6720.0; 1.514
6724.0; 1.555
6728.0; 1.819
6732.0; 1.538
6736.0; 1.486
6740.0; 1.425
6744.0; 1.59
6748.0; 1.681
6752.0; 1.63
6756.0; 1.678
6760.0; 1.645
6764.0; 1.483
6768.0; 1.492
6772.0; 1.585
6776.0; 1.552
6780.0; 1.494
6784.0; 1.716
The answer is 1.486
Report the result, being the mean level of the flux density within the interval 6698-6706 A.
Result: 1.63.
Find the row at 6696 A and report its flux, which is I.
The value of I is 1.584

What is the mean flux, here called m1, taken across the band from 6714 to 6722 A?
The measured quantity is 1.49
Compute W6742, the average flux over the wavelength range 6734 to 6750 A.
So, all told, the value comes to 1.55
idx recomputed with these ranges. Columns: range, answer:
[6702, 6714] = 1.407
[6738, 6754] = 1.425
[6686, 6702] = 1.533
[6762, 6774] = 1.483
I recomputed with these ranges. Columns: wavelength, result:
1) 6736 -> 1.486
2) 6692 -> 1.533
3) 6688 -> 1.557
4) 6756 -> 1.678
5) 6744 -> 1.59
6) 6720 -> 1.514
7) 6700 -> 1.606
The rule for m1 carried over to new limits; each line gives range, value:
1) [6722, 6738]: 1.6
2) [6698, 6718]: 1.54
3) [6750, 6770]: 1.59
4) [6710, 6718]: 1.52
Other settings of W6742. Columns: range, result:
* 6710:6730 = 1.59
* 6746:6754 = 1.66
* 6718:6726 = 1.53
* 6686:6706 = 1.59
